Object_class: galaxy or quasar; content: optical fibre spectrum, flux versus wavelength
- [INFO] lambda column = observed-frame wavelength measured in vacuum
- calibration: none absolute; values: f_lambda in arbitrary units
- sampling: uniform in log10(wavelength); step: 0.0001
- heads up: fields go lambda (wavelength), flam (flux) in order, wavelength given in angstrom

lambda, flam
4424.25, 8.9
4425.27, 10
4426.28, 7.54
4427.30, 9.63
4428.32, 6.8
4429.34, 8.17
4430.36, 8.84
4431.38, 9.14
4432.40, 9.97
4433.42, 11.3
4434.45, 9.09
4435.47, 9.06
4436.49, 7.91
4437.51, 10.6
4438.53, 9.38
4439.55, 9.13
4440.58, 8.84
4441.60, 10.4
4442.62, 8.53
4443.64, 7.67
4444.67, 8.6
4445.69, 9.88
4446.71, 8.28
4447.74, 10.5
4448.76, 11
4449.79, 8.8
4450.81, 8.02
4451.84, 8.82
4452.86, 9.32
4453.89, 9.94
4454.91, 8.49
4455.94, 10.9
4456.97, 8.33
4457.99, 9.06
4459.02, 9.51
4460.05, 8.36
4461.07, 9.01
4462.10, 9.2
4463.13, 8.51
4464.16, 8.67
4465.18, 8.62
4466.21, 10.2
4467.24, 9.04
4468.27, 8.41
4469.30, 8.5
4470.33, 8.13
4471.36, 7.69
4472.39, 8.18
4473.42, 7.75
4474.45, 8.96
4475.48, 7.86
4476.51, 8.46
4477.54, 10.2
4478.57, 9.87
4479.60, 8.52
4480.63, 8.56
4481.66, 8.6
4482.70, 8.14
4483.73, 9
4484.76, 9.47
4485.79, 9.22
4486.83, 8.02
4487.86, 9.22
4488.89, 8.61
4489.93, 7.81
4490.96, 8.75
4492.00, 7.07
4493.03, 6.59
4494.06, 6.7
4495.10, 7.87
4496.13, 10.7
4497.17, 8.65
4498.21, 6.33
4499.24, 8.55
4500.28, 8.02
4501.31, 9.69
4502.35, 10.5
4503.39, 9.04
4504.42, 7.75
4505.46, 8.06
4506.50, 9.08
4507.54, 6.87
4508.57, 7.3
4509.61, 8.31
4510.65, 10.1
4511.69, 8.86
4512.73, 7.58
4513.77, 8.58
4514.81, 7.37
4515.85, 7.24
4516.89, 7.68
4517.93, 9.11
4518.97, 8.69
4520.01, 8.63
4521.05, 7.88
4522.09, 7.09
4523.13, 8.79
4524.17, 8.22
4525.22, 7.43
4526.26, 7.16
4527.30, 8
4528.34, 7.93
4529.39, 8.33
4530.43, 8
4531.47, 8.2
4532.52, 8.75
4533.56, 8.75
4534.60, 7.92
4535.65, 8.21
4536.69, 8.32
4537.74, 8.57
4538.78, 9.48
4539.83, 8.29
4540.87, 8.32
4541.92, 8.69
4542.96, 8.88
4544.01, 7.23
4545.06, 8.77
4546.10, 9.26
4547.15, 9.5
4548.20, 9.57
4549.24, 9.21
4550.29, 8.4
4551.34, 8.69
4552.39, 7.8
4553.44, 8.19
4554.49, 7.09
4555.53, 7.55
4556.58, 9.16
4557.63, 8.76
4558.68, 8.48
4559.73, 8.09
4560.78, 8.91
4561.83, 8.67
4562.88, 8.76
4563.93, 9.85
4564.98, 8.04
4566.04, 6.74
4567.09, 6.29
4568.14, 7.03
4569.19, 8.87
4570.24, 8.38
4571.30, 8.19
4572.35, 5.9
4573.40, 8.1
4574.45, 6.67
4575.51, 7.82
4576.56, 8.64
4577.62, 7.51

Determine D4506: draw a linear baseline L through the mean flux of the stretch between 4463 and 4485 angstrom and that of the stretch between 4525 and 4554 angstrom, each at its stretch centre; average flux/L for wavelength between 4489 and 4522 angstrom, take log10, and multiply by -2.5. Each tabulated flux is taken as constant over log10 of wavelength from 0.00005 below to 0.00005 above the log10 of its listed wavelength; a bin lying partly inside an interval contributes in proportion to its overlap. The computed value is 0.04 mag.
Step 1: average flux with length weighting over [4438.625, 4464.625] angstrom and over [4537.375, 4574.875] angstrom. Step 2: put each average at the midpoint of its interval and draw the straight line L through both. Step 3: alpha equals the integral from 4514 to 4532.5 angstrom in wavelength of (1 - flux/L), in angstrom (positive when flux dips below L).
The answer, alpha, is 1.2 angstrom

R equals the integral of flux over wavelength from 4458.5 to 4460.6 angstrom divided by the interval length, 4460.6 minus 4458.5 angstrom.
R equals 8.94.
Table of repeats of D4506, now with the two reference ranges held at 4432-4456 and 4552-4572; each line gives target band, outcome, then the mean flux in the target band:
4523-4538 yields 0.039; 8.15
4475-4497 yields 0.045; 8.54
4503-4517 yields 0.067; 8.13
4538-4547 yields -0.042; 8.65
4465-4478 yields 0.054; 8.6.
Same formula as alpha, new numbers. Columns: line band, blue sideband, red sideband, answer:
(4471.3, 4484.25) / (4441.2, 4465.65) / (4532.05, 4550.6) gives 0.50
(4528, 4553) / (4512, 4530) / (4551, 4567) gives -1.29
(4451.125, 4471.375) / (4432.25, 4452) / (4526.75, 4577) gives 0.33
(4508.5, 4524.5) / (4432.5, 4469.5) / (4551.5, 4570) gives 0.61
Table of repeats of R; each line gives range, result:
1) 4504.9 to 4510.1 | 7.92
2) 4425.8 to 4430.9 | 8.2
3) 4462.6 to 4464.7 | 8.61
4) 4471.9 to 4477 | 8.24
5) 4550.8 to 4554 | 8.2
